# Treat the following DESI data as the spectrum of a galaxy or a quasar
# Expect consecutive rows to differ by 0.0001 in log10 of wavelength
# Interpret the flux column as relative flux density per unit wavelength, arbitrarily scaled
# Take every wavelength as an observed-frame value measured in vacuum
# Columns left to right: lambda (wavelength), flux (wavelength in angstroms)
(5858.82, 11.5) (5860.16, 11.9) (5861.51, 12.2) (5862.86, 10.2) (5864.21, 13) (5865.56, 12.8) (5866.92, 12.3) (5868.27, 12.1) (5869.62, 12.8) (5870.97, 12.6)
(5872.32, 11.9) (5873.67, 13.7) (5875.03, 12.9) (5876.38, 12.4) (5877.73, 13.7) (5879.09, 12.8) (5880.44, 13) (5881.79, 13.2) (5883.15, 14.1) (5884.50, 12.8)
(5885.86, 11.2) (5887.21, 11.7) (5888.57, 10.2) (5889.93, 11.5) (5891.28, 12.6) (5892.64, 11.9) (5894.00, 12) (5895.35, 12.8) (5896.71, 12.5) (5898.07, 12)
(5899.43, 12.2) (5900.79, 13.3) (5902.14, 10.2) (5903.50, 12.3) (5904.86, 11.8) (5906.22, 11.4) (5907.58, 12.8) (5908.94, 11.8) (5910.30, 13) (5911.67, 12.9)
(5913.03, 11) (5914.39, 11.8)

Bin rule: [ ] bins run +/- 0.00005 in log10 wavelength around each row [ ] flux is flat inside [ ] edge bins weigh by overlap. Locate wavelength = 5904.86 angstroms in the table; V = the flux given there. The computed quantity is 11.8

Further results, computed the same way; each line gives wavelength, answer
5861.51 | 12.2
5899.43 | 12.2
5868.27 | 12.1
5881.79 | 13.2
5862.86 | 10.2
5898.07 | 12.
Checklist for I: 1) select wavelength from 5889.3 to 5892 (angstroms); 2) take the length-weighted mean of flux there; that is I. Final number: 12.1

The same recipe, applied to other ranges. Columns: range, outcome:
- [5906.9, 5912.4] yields 12.6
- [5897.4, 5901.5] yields 12.5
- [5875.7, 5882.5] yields 13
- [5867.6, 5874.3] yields 12.6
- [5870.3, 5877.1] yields 12.7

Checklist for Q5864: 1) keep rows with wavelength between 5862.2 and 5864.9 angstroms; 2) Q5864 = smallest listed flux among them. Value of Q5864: 10.2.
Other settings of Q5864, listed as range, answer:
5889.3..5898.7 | 11.5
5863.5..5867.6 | 12.3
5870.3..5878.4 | 11.9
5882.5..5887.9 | 11.2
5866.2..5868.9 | 12.1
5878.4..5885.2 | 12.8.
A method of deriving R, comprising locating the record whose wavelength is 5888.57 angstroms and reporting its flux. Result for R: 10.2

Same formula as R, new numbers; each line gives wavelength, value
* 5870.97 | 12.6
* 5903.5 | 12.3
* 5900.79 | 13.3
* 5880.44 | 13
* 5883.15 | 14.1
